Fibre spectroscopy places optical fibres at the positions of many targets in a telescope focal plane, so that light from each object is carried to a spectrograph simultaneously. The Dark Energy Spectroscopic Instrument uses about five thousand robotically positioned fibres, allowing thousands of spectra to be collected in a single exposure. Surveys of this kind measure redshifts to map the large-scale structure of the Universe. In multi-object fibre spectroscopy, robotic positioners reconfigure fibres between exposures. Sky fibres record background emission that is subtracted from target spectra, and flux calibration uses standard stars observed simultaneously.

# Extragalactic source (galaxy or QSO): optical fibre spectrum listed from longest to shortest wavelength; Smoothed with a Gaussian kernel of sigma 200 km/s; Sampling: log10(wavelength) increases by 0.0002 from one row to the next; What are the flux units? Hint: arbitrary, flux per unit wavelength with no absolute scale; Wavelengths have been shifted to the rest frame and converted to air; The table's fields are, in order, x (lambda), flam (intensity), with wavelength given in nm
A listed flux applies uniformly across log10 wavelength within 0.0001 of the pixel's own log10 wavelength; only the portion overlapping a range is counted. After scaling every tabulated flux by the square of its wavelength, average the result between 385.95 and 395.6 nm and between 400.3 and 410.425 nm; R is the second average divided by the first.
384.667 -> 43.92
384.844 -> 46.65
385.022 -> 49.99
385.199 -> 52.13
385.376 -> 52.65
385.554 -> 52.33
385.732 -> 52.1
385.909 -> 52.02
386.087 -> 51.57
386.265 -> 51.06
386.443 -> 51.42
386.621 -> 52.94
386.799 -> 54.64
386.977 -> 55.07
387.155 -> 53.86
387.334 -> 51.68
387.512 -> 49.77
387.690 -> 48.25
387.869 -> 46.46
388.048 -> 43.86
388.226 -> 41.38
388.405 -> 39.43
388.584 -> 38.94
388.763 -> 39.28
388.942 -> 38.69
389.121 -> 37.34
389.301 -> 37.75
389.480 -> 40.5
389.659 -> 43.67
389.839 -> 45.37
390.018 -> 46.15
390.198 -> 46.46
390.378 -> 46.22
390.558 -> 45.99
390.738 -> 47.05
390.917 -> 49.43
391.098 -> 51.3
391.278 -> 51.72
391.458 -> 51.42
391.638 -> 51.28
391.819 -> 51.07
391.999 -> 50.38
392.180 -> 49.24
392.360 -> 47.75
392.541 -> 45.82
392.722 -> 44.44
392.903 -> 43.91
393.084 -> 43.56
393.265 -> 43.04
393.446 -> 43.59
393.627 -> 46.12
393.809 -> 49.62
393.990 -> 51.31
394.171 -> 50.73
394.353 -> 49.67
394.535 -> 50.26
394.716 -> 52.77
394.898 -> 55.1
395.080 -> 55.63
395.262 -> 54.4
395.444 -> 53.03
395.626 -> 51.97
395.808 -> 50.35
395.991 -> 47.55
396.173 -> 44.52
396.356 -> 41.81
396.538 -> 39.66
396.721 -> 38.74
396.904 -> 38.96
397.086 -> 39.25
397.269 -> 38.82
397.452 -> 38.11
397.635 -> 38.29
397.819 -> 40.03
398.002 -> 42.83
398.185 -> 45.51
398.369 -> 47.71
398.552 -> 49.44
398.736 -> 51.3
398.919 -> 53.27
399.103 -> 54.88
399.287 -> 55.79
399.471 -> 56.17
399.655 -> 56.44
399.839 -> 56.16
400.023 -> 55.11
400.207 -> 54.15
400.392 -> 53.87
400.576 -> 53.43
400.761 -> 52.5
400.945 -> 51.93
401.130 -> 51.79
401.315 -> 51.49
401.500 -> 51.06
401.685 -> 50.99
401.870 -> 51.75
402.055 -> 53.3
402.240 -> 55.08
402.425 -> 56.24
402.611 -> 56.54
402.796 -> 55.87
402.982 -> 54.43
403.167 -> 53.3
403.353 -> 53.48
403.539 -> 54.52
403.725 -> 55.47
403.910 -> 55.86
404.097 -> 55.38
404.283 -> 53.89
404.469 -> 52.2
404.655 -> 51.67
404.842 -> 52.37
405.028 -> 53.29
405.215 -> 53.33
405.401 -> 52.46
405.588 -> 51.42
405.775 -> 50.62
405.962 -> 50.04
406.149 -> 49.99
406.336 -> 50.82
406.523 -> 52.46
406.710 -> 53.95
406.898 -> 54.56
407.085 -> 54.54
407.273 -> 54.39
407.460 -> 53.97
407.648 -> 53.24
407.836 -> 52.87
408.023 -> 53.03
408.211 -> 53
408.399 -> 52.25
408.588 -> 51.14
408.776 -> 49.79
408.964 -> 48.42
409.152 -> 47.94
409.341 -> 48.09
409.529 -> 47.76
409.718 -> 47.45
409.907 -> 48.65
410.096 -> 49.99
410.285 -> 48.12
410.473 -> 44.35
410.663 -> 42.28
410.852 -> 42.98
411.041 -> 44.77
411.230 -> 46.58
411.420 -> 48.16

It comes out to 1.2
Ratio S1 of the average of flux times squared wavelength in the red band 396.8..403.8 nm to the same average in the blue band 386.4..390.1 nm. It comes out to 1.19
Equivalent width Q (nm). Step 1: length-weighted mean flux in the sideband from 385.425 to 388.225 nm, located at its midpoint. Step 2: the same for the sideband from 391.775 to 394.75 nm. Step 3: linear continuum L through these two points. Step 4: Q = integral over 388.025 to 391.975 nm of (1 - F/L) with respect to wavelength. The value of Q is 0.35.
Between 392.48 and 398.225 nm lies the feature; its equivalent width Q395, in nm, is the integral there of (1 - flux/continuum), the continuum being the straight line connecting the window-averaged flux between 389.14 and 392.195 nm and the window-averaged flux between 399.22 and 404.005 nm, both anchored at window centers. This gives 0.47 nm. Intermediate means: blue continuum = 47.1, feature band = 45.9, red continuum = 54.1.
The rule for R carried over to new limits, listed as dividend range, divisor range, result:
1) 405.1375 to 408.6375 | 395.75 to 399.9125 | 1.19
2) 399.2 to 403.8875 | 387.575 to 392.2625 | 1.26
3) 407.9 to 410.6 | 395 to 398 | 1.18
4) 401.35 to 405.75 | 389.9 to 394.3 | 1.19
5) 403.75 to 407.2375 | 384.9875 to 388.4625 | 1.16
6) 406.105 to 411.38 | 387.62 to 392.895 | 1.20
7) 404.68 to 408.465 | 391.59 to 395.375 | 1.15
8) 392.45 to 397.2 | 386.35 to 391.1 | 1.06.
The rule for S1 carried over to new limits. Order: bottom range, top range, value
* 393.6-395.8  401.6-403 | 1.09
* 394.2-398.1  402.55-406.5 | 1.21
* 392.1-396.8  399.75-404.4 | 1.17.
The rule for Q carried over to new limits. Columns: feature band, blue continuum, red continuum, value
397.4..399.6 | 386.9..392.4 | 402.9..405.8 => 0.110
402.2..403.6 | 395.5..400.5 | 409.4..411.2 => -0.235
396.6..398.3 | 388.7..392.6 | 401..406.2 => 0.330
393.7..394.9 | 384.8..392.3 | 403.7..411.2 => -0.055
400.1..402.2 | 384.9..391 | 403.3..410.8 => -0.099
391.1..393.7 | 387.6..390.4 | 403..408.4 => -0.174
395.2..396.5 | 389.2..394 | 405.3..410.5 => -0.020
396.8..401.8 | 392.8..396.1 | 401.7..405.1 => 0.272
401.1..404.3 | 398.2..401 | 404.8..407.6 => -0.061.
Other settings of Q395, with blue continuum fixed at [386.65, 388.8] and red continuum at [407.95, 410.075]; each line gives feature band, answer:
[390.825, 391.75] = -0.07 nm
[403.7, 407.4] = -0.27 nm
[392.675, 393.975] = 0.07 nm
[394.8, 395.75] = -0.11 nm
